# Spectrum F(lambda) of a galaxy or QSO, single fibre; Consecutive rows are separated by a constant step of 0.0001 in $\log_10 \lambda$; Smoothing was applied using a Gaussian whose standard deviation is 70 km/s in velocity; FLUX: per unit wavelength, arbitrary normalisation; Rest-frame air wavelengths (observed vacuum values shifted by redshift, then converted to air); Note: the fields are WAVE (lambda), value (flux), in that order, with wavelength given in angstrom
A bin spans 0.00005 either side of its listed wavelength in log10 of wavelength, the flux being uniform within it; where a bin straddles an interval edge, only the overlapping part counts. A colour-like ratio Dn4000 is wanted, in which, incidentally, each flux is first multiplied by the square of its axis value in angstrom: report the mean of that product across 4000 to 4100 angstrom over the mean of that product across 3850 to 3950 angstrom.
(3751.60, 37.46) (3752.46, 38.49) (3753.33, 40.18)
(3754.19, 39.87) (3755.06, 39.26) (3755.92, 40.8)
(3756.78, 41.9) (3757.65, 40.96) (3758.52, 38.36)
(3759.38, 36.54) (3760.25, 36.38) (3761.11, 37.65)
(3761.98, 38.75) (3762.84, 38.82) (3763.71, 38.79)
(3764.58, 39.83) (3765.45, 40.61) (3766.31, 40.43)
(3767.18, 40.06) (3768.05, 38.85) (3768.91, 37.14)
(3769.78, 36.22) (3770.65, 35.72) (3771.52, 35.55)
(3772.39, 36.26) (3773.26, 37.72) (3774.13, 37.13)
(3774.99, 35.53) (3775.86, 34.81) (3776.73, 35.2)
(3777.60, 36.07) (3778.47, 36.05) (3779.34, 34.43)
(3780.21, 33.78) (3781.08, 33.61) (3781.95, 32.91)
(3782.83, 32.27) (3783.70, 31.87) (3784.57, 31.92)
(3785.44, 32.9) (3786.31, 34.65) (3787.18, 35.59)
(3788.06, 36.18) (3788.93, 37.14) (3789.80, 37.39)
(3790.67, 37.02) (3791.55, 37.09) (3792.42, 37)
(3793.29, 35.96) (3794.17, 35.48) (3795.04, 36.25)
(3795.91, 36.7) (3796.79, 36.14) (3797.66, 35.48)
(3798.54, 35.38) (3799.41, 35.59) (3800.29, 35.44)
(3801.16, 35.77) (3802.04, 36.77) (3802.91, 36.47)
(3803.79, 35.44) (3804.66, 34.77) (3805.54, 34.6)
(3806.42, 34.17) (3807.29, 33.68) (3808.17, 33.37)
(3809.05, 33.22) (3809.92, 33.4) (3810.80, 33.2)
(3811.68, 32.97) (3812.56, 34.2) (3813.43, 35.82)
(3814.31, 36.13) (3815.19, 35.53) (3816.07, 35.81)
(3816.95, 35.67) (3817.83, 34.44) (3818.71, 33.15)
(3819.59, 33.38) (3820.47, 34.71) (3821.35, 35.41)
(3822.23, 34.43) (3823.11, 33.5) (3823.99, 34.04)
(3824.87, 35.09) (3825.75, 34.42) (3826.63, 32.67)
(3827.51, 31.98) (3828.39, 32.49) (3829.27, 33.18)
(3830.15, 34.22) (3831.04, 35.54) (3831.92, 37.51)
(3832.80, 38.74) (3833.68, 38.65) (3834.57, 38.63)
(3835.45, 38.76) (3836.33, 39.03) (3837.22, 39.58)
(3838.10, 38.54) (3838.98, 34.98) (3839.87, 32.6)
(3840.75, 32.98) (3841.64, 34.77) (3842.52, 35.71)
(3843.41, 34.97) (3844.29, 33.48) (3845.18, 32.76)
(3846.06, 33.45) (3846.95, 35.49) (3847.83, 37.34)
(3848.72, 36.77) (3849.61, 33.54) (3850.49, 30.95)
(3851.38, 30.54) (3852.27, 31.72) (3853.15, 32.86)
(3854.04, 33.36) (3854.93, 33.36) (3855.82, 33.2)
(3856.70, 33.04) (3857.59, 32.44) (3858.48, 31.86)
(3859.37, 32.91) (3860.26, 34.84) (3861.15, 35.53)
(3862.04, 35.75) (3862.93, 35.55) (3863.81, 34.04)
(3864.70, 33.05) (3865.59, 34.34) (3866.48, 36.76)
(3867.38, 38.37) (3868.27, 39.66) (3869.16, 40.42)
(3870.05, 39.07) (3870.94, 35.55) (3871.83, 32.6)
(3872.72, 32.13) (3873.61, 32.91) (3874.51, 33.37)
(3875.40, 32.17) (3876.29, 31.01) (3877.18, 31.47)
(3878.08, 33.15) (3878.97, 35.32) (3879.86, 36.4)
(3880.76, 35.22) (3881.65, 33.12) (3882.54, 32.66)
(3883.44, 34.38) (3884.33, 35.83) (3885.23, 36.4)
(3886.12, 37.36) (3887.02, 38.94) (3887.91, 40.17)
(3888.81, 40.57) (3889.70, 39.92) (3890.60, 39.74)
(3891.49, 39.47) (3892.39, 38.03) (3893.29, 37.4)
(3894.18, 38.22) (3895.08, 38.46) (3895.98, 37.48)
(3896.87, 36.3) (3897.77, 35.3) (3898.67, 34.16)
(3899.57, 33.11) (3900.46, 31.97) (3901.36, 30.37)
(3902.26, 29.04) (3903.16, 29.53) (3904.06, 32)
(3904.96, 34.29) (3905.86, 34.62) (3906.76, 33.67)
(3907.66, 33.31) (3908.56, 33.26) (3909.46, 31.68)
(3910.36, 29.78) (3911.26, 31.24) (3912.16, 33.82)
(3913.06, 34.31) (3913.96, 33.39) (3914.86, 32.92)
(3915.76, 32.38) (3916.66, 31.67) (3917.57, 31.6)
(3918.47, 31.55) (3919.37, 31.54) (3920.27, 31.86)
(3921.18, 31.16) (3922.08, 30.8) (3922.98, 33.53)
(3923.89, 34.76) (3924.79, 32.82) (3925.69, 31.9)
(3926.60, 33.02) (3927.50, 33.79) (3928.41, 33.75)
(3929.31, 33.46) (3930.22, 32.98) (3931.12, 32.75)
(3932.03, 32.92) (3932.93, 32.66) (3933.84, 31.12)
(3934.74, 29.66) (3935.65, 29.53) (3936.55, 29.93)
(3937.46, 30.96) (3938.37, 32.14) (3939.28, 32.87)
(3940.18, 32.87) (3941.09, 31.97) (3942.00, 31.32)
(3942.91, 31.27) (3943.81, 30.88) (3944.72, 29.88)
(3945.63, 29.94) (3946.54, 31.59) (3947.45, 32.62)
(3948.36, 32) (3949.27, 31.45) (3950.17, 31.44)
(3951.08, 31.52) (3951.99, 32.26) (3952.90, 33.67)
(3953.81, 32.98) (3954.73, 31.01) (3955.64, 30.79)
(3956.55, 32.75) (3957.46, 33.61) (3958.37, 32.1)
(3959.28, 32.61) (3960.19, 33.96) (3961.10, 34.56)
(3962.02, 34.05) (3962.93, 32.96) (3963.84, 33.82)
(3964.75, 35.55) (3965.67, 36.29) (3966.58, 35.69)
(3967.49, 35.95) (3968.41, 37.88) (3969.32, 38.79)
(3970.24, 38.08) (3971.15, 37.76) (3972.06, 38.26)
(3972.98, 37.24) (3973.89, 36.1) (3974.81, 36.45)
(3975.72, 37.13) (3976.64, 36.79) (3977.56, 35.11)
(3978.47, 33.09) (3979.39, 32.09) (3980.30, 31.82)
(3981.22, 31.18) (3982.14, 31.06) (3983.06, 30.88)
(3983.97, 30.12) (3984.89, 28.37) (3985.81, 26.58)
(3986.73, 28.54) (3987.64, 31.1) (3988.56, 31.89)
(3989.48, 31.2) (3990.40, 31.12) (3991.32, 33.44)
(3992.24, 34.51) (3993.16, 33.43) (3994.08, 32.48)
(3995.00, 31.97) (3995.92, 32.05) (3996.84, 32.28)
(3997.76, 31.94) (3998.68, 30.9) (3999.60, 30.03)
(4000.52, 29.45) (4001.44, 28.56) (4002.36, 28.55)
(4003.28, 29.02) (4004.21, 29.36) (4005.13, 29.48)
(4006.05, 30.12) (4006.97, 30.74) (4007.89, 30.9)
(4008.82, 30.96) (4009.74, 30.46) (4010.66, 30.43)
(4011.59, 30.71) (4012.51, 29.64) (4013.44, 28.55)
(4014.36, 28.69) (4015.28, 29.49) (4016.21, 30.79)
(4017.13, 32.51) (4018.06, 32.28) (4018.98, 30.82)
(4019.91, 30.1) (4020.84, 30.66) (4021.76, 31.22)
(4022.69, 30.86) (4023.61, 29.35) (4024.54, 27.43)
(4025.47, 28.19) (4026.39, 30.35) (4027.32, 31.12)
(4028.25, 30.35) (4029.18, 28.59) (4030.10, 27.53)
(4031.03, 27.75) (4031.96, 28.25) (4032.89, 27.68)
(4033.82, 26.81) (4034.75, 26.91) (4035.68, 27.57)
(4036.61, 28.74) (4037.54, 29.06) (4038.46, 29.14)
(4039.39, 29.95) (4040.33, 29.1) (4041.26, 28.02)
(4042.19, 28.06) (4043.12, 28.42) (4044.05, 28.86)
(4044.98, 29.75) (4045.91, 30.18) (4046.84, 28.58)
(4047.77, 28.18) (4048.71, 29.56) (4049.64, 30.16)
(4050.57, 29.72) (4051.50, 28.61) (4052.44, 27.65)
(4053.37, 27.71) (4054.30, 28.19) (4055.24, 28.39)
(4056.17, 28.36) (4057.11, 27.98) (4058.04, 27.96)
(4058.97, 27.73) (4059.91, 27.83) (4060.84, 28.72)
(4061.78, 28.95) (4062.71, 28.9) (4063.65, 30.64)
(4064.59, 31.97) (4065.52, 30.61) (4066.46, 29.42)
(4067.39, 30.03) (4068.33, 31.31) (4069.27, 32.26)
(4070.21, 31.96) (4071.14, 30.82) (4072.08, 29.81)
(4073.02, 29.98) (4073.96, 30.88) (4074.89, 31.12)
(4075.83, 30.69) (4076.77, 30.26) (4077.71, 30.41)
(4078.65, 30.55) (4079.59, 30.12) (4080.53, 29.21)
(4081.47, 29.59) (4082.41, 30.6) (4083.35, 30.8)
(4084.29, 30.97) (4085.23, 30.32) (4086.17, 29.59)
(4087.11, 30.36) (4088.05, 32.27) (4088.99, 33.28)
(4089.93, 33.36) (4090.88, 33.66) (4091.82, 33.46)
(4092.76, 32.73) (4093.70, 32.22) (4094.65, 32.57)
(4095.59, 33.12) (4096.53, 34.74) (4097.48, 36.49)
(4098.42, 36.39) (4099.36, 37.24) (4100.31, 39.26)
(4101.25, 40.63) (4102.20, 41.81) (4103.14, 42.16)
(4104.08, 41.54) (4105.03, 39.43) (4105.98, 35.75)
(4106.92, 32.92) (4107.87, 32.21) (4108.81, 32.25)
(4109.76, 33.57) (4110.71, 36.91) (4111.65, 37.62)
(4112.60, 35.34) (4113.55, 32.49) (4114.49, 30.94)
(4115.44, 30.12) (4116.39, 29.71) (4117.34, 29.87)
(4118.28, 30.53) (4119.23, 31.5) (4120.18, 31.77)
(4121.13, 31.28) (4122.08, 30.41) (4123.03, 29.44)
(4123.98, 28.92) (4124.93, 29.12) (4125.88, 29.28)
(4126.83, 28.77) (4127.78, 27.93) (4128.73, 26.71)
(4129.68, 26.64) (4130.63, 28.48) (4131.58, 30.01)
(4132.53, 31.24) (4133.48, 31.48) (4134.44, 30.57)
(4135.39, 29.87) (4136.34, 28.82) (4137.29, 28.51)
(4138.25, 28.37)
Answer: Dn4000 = 1.0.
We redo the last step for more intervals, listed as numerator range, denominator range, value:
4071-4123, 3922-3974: 1.07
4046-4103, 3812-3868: 1.01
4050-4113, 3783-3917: 1.04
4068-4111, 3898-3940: 1.12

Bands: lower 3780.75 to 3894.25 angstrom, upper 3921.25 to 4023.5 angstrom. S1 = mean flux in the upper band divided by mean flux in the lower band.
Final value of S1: 0.9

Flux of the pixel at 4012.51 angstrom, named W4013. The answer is 29.64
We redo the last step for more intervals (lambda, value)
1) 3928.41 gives 33.75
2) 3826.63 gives 32.67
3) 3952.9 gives 33.67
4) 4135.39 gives 29.87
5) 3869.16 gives 40.42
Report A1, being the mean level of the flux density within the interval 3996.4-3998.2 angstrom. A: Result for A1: 32.1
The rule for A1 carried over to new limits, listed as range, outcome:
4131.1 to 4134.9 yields 30.8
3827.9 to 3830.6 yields 33.2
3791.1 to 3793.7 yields 36.7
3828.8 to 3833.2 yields 35.8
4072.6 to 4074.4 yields 30.4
